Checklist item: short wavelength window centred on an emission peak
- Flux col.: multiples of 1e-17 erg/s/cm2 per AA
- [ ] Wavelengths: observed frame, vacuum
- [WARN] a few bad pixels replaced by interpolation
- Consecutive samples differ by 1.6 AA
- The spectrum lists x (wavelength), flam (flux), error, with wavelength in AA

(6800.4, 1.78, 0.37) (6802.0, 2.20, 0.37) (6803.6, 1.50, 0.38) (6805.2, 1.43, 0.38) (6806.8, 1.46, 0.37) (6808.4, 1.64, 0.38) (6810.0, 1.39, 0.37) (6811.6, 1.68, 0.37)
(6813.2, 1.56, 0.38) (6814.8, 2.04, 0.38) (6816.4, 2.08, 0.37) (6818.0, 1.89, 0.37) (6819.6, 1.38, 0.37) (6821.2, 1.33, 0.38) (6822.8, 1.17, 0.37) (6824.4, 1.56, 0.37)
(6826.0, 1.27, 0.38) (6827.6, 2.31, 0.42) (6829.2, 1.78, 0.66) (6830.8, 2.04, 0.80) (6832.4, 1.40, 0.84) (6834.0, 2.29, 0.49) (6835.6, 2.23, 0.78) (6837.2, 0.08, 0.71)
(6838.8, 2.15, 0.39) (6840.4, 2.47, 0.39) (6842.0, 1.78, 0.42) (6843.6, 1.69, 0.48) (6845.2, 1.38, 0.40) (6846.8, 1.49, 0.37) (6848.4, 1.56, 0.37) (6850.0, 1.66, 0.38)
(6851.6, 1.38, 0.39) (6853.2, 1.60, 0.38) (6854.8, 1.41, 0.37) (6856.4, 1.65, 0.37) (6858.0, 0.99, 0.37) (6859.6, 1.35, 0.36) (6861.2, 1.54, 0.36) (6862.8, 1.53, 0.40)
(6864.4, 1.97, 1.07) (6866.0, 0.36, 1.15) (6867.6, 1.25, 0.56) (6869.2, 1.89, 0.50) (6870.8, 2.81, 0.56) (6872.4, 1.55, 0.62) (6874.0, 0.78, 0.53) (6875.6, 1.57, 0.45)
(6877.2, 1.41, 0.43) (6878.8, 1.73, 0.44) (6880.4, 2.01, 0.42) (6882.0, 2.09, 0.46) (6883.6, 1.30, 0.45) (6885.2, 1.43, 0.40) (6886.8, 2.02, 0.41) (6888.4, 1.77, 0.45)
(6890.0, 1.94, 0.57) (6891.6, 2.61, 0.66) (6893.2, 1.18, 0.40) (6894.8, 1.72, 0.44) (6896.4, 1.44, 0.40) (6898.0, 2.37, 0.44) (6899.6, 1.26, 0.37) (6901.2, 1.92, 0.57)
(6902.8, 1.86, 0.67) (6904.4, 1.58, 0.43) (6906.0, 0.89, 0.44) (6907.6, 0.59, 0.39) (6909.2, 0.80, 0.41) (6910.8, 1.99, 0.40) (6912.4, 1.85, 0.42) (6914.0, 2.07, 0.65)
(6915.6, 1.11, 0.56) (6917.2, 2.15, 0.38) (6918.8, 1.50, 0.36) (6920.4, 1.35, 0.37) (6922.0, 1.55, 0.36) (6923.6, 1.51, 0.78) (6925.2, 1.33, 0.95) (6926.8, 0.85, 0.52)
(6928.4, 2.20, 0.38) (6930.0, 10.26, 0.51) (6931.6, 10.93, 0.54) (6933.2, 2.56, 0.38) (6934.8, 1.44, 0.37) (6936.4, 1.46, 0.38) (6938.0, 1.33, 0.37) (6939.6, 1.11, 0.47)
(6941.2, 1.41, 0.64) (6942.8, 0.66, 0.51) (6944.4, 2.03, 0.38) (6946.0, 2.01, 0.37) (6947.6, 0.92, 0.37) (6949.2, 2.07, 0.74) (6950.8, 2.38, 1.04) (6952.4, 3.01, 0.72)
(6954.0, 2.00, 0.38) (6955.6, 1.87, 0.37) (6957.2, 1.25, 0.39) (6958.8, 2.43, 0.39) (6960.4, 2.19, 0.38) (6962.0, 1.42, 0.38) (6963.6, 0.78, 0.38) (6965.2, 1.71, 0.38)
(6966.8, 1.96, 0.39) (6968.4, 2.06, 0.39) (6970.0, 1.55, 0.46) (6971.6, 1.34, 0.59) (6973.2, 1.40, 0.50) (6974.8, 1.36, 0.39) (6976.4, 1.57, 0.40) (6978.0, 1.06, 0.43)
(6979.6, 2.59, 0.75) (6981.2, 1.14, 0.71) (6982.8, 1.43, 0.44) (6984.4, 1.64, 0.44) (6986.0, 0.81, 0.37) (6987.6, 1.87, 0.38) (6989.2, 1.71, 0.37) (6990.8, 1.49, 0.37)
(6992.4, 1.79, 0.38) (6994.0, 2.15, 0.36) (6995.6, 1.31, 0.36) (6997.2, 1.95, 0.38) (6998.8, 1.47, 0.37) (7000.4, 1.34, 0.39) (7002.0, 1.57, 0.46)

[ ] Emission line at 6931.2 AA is H-alpha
